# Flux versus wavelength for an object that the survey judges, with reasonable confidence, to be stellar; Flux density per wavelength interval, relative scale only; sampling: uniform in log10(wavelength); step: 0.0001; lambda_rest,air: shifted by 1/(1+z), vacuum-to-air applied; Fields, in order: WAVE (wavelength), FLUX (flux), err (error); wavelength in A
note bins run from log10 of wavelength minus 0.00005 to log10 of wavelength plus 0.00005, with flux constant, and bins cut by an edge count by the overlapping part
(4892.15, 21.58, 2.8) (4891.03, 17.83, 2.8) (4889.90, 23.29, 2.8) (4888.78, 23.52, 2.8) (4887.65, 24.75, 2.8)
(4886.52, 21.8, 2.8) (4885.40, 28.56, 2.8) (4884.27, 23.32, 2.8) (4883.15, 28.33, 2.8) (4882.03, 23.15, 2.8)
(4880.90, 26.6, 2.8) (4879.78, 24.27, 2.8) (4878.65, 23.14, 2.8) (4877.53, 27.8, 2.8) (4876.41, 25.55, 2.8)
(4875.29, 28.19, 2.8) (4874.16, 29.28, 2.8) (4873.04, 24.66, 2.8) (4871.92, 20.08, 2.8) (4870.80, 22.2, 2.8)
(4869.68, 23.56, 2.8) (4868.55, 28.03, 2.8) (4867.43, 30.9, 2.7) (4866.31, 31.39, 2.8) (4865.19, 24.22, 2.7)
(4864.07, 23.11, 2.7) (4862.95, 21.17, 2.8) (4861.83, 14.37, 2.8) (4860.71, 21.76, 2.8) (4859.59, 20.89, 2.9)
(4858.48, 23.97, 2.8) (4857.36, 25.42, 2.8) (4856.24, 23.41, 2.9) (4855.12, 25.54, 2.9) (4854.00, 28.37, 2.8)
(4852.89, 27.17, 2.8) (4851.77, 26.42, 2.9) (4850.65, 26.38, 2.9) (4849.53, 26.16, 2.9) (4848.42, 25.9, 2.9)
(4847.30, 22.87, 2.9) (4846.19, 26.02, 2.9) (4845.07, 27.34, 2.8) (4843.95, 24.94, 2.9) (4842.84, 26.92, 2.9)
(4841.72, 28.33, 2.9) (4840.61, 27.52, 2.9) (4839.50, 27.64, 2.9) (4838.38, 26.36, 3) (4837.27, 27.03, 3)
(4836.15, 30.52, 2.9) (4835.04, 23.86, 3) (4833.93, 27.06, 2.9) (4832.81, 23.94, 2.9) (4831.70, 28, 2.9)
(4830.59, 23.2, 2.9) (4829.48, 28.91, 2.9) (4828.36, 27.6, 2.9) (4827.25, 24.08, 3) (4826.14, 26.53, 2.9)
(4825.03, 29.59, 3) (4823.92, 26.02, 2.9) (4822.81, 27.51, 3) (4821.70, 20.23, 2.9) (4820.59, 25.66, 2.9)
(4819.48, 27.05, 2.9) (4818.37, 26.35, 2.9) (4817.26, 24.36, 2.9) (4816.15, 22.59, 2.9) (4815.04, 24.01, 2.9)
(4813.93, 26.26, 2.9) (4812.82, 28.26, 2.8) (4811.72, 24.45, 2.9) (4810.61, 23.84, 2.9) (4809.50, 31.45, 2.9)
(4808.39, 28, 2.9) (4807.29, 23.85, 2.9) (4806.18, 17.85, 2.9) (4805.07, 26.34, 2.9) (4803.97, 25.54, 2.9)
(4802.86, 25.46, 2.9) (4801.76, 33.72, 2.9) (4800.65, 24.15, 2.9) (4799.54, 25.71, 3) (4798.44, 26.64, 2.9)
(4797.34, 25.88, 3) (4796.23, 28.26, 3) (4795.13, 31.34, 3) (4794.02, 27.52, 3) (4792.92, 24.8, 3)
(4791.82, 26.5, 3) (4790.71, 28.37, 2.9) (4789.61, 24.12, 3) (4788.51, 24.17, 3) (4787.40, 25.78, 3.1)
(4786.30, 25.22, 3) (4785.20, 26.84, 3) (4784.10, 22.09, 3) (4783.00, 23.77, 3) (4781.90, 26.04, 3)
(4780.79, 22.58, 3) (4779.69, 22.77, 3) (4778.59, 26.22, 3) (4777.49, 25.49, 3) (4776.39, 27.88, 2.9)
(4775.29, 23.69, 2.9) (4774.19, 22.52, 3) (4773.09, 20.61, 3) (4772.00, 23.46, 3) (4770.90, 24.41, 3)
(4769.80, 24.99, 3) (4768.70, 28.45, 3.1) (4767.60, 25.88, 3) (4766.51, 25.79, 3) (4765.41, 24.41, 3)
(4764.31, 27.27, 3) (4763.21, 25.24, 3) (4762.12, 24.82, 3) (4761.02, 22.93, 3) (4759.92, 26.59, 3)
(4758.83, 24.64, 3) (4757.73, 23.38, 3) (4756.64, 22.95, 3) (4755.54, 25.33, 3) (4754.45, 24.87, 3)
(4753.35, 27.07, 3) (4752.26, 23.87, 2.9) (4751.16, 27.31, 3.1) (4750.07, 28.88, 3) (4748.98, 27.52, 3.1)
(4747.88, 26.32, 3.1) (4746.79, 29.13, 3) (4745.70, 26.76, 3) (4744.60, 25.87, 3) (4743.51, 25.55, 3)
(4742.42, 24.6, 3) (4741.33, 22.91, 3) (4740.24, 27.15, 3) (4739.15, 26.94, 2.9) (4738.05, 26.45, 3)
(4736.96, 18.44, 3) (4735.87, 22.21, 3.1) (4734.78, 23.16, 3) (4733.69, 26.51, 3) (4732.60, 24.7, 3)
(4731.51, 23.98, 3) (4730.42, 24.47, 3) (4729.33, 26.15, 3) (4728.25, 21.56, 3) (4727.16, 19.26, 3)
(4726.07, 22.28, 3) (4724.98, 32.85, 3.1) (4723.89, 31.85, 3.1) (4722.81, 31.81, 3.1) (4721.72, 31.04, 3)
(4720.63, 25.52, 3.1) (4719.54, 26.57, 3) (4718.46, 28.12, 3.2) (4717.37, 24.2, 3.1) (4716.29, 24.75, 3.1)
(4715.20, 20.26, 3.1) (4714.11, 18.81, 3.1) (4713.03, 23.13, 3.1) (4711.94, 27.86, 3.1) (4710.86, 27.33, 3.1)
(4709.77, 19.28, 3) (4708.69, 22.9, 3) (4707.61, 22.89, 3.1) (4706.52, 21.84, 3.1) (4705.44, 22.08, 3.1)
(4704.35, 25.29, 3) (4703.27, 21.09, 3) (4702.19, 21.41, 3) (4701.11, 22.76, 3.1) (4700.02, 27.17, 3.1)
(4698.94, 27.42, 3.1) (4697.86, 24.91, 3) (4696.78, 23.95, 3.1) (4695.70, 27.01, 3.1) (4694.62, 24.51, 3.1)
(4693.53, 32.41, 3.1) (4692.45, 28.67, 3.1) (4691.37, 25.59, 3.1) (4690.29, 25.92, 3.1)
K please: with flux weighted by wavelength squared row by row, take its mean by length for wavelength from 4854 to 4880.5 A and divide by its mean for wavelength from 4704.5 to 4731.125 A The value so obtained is 1.05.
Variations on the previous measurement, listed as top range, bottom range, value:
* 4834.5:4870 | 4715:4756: 1.04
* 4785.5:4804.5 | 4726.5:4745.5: 1.13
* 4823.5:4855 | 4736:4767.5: 1.08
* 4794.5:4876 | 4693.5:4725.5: 1.08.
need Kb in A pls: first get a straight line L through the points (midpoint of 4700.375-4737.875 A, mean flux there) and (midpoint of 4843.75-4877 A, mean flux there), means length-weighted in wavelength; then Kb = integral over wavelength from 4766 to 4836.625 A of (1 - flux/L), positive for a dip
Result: -2.8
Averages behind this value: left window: 24.3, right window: 25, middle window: 25.7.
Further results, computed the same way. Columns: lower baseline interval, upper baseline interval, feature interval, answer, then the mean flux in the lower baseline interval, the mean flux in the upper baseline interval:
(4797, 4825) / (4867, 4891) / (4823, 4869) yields -0.8 A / 25.7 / 25.1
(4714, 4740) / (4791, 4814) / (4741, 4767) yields 0.1 A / 25.2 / 26.5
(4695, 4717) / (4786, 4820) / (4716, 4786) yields -1.7 A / 23.6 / 26.1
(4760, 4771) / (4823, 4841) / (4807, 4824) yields 0.5 A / 25.5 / 26.8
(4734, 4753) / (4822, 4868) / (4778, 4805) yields -0.4 A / 25.5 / 25.8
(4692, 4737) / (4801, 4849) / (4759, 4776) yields 0.5 A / 24.9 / 26.1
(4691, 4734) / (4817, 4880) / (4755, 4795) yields 0.5 A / 25.1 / 25.6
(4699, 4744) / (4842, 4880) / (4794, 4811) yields -1.2 A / 24.6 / 25.1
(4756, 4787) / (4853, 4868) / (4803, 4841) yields -2.3 A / 24.7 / 24.3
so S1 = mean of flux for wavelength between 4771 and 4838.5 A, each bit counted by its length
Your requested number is 25.7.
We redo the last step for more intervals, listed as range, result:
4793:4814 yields 26.5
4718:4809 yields 25.6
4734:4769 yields 25.4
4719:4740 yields 25.6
